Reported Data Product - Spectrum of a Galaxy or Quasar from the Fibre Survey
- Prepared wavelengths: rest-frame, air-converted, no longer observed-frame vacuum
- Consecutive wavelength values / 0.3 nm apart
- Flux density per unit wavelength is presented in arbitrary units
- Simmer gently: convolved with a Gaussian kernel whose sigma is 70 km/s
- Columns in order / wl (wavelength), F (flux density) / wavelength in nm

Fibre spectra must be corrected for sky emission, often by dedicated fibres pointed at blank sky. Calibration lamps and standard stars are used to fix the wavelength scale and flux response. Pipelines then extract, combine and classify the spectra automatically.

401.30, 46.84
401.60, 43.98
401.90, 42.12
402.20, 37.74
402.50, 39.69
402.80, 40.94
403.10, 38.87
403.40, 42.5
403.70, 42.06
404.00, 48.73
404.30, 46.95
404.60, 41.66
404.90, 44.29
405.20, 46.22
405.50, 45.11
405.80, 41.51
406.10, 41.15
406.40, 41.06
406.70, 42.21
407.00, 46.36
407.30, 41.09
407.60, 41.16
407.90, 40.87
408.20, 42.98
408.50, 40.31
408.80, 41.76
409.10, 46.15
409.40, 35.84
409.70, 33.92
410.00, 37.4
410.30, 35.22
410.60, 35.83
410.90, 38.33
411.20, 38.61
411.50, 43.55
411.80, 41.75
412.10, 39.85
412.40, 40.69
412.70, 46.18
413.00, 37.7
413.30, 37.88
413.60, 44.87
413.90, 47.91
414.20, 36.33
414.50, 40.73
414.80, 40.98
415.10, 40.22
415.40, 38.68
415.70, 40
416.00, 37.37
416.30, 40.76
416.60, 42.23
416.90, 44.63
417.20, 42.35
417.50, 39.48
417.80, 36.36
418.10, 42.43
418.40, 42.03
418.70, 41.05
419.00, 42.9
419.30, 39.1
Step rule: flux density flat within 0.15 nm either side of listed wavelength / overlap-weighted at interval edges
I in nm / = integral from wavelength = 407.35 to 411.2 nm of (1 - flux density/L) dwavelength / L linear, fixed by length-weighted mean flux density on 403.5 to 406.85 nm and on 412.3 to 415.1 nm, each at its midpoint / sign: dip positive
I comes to 0.31 nm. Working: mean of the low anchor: 43.7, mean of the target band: 39.2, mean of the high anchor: 41.4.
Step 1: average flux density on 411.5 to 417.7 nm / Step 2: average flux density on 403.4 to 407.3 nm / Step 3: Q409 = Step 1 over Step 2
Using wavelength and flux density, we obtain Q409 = 0.94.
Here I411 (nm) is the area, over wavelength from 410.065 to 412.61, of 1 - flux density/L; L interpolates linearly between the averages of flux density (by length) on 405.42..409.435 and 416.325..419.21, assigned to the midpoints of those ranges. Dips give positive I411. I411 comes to 0.15 nm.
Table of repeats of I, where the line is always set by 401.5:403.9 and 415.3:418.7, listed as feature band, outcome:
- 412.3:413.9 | -0.053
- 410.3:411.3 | 0.089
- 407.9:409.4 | -0.037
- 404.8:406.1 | -0.093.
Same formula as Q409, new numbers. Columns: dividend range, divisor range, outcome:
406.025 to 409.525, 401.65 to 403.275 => 1.04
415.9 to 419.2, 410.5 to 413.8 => 1.01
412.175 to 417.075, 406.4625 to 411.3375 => 1.03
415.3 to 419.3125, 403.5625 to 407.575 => 0.93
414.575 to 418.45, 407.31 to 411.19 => 1.03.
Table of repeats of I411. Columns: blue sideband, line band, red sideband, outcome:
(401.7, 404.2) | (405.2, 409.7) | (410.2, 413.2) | -0.12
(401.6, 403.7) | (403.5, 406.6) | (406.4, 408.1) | -0.17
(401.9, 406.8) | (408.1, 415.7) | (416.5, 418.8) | 0.31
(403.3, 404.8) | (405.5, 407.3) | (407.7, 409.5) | 0.01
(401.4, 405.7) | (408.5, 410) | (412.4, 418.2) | 0.09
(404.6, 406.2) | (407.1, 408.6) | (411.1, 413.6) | 0.04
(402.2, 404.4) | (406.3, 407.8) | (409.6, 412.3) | -0.07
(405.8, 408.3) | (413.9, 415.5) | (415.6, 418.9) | 0.04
